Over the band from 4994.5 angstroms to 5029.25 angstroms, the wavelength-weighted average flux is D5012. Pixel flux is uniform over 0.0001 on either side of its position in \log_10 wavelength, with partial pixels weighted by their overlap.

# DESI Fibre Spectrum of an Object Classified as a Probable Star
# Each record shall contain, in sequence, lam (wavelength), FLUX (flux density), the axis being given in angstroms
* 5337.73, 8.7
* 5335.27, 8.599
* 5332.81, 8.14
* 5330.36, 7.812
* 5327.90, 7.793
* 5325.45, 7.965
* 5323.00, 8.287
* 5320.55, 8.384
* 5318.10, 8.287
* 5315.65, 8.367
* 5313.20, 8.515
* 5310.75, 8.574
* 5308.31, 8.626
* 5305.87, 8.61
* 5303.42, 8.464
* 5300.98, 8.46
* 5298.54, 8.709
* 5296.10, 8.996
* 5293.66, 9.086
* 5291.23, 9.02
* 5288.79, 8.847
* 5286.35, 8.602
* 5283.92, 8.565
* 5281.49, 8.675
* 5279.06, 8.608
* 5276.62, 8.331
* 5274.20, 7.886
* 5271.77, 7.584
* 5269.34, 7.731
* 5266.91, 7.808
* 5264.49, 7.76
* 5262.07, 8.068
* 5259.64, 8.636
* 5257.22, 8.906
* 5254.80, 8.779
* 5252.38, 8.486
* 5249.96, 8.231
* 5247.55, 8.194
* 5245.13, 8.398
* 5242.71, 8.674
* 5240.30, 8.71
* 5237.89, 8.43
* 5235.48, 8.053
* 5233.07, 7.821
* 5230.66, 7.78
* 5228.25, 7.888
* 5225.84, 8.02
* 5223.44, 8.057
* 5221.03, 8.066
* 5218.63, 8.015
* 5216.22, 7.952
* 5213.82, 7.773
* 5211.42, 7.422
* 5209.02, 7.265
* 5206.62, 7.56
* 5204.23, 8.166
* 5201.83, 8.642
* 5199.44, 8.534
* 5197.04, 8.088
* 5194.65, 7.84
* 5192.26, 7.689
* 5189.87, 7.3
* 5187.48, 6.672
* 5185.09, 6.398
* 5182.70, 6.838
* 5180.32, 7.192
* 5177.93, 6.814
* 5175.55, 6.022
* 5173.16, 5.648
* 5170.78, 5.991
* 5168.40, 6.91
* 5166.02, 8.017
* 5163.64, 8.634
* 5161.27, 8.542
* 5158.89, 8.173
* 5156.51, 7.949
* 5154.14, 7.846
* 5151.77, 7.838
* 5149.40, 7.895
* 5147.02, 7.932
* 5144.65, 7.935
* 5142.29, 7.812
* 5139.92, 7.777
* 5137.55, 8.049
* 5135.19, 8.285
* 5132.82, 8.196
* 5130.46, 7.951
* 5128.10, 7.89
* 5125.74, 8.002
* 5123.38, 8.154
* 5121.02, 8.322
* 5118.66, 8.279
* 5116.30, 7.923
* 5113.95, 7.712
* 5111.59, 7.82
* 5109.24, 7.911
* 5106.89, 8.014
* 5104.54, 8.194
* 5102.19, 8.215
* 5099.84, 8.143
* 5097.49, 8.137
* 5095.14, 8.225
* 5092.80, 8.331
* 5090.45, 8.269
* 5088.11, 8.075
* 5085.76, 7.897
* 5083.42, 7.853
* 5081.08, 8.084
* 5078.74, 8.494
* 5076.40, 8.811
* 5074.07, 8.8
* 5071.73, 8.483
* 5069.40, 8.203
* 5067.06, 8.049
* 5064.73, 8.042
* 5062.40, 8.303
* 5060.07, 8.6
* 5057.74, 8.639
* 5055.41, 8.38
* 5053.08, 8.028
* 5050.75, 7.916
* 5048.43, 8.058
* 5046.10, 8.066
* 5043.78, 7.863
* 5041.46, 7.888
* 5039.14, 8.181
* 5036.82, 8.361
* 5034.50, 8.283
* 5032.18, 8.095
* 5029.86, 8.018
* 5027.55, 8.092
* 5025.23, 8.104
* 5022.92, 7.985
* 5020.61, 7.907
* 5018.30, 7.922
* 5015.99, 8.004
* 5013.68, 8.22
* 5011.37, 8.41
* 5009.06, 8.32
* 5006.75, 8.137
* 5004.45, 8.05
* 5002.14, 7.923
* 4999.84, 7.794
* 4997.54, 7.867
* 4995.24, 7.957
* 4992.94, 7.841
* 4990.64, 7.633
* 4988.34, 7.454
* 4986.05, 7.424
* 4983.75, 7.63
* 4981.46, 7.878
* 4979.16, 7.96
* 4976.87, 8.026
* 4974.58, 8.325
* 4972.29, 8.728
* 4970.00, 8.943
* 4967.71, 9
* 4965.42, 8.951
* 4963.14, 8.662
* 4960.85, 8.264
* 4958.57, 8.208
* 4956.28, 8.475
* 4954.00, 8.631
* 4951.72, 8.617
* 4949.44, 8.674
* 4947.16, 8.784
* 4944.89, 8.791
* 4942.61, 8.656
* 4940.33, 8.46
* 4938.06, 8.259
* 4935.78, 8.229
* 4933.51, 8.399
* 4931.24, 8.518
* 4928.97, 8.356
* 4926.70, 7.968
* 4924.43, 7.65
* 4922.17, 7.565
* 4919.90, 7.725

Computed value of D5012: 8.05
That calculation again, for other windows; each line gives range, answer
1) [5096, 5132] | 8.05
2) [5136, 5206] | 7.56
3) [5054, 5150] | 8.15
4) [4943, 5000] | 8.27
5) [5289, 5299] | 8.96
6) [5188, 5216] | 7.82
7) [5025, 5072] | 8.17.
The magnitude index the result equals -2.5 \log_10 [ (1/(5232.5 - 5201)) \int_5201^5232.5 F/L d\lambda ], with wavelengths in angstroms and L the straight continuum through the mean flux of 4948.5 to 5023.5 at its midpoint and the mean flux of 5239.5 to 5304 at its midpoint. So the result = 0.07 mag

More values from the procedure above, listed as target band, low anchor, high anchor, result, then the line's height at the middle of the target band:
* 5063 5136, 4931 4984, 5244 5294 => 0.04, 8.43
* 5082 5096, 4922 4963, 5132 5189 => -0.05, 7.77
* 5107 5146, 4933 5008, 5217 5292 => 0.04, 8.27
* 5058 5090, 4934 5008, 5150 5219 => -0.05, 7.89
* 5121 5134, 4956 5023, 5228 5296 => 0.02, 8.24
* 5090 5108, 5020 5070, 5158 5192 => -0.07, 7.7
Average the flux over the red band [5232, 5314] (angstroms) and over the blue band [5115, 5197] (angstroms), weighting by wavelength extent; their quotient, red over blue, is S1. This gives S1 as 1.11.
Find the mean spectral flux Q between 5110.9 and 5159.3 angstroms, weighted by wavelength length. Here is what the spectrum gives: 7.99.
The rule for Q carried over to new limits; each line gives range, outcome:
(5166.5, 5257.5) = 7.71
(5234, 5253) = 8.39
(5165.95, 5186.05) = 6.57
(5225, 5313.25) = 8.39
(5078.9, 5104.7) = 8.14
